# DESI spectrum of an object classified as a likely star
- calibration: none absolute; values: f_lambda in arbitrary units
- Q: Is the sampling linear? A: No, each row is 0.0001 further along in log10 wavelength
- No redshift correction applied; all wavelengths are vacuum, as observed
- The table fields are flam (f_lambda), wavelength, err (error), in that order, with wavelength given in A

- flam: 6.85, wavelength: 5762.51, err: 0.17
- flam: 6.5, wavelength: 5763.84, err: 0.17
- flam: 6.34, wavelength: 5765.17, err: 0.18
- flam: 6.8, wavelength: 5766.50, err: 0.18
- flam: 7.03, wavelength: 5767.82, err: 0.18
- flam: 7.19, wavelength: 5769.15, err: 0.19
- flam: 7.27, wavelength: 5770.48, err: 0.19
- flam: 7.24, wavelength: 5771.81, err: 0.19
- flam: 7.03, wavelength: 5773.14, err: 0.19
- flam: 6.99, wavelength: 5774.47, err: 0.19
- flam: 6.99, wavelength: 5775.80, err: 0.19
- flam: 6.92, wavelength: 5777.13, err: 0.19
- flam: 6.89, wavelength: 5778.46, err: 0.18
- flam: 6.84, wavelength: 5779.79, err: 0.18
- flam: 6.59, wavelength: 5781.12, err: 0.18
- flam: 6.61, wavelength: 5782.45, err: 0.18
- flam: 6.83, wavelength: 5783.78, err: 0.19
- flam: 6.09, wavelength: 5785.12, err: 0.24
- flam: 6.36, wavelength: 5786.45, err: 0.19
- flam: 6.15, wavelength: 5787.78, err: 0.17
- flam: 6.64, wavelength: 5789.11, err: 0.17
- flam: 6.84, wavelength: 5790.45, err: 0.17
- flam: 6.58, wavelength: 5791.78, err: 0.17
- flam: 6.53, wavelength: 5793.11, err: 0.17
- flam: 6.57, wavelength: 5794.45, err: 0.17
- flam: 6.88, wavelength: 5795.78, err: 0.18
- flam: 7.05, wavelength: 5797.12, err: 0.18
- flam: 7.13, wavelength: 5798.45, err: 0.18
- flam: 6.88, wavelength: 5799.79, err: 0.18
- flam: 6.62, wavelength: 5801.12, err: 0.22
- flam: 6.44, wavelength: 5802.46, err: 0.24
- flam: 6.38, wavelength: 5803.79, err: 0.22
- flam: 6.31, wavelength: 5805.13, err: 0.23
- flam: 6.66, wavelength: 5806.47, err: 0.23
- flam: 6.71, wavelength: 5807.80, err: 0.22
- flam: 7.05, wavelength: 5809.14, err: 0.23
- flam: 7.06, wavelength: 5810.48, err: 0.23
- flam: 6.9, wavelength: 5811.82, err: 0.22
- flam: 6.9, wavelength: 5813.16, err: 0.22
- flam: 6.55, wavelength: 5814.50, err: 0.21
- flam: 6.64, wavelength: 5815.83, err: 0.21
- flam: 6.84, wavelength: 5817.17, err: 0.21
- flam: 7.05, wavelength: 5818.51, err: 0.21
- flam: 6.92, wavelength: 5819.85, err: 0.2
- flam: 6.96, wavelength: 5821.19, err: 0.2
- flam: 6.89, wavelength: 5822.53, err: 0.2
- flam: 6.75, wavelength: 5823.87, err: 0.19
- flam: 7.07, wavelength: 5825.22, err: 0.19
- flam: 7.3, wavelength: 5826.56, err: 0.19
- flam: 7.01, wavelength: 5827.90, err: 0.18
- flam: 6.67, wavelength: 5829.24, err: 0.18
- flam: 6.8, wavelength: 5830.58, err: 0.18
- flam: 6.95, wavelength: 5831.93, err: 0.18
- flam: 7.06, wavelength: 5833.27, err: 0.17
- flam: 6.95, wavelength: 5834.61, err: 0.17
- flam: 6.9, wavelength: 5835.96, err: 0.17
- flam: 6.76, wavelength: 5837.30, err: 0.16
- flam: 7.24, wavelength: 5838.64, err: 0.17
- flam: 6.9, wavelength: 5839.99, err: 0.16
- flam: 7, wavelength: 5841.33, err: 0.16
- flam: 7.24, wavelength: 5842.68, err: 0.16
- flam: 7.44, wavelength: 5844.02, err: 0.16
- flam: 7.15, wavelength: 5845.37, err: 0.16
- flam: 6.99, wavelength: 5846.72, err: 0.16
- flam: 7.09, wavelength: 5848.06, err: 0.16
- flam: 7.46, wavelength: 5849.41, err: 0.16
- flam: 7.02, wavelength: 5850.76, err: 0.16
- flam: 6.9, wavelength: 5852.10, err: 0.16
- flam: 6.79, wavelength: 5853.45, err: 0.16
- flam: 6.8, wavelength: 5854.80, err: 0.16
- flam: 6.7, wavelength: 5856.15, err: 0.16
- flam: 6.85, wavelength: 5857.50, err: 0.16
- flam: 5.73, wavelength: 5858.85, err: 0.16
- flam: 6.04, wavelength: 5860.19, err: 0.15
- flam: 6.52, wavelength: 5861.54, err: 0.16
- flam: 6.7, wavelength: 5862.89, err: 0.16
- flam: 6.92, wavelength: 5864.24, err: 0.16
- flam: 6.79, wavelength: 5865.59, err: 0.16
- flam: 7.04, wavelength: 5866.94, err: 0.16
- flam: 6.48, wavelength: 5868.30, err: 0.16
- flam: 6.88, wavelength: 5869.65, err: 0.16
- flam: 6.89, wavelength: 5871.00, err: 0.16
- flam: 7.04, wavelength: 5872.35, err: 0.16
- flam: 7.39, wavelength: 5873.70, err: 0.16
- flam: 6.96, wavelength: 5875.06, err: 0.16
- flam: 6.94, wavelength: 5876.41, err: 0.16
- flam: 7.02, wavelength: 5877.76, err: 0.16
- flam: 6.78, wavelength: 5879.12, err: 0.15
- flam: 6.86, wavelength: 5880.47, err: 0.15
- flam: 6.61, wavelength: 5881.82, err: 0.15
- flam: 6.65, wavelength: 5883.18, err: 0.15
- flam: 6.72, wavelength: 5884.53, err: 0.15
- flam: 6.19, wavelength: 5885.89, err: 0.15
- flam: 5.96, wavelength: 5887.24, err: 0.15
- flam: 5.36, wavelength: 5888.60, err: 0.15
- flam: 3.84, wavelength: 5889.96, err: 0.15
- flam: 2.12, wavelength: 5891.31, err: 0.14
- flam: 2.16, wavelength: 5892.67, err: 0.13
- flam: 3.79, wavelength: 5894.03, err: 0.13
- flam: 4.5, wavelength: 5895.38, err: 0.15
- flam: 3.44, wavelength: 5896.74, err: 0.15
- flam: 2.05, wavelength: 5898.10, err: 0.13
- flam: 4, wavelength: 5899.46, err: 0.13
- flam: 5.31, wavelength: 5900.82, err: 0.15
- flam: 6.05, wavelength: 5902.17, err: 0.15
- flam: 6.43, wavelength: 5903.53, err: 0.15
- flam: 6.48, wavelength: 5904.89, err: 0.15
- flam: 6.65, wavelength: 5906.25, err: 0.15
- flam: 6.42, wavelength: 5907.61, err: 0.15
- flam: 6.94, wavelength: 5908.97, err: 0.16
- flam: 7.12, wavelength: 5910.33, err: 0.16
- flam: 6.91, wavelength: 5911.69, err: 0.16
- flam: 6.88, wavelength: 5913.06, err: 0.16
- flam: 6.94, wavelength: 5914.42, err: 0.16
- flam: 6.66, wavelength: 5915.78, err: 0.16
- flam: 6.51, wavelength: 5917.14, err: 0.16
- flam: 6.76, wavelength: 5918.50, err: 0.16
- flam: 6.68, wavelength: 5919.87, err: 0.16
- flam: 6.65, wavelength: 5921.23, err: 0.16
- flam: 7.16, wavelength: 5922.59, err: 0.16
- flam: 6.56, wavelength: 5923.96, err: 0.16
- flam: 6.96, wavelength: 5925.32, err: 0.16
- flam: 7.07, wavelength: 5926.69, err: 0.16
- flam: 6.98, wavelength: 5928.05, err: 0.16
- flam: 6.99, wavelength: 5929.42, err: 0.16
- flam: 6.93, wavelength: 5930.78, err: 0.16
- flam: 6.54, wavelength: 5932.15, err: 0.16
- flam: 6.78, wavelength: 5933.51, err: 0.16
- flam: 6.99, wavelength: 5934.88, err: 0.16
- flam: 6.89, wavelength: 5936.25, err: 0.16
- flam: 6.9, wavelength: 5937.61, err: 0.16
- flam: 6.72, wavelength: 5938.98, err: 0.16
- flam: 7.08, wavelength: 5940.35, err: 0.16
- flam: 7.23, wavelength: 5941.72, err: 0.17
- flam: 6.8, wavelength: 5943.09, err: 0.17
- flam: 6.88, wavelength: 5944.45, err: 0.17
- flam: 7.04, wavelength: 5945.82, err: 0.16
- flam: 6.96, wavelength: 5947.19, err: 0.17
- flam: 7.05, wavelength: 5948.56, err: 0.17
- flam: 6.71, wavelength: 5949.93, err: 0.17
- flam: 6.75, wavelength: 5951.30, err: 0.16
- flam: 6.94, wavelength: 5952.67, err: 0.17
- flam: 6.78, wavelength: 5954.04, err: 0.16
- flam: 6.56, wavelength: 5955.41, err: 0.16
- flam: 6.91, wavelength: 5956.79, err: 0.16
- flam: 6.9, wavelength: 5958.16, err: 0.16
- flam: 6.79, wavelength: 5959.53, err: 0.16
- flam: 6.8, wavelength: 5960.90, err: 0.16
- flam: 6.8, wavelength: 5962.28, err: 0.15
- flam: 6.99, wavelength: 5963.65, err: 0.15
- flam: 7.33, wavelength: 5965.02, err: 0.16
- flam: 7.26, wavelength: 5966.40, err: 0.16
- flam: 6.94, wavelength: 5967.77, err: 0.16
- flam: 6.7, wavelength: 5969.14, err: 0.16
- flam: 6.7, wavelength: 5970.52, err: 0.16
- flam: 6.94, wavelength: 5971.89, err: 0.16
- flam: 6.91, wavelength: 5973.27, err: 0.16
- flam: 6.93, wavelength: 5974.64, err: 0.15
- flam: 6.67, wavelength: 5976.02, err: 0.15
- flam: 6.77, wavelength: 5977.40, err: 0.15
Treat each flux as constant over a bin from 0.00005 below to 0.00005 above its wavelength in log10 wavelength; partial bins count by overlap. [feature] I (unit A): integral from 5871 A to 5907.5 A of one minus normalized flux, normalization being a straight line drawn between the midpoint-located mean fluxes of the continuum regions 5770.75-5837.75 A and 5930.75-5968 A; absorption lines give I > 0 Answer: 7.0 A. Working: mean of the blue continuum 6.8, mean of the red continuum 6.9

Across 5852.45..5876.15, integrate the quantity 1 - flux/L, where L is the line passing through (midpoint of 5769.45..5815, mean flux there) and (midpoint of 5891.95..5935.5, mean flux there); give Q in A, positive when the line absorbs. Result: -1.5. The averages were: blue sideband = 6.75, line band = 6.74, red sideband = 6.07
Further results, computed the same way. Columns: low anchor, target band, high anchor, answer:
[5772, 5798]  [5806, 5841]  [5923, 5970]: -0.8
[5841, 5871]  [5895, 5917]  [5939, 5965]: 3.3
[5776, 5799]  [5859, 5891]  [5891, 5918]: -4.1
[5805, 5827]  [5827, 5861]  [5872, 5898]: -3.2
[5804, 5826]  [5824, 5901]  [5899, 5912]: 2.8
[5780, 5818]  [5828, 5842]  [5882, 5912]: -1.8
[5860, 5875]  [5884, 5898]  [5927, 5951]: 5.2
